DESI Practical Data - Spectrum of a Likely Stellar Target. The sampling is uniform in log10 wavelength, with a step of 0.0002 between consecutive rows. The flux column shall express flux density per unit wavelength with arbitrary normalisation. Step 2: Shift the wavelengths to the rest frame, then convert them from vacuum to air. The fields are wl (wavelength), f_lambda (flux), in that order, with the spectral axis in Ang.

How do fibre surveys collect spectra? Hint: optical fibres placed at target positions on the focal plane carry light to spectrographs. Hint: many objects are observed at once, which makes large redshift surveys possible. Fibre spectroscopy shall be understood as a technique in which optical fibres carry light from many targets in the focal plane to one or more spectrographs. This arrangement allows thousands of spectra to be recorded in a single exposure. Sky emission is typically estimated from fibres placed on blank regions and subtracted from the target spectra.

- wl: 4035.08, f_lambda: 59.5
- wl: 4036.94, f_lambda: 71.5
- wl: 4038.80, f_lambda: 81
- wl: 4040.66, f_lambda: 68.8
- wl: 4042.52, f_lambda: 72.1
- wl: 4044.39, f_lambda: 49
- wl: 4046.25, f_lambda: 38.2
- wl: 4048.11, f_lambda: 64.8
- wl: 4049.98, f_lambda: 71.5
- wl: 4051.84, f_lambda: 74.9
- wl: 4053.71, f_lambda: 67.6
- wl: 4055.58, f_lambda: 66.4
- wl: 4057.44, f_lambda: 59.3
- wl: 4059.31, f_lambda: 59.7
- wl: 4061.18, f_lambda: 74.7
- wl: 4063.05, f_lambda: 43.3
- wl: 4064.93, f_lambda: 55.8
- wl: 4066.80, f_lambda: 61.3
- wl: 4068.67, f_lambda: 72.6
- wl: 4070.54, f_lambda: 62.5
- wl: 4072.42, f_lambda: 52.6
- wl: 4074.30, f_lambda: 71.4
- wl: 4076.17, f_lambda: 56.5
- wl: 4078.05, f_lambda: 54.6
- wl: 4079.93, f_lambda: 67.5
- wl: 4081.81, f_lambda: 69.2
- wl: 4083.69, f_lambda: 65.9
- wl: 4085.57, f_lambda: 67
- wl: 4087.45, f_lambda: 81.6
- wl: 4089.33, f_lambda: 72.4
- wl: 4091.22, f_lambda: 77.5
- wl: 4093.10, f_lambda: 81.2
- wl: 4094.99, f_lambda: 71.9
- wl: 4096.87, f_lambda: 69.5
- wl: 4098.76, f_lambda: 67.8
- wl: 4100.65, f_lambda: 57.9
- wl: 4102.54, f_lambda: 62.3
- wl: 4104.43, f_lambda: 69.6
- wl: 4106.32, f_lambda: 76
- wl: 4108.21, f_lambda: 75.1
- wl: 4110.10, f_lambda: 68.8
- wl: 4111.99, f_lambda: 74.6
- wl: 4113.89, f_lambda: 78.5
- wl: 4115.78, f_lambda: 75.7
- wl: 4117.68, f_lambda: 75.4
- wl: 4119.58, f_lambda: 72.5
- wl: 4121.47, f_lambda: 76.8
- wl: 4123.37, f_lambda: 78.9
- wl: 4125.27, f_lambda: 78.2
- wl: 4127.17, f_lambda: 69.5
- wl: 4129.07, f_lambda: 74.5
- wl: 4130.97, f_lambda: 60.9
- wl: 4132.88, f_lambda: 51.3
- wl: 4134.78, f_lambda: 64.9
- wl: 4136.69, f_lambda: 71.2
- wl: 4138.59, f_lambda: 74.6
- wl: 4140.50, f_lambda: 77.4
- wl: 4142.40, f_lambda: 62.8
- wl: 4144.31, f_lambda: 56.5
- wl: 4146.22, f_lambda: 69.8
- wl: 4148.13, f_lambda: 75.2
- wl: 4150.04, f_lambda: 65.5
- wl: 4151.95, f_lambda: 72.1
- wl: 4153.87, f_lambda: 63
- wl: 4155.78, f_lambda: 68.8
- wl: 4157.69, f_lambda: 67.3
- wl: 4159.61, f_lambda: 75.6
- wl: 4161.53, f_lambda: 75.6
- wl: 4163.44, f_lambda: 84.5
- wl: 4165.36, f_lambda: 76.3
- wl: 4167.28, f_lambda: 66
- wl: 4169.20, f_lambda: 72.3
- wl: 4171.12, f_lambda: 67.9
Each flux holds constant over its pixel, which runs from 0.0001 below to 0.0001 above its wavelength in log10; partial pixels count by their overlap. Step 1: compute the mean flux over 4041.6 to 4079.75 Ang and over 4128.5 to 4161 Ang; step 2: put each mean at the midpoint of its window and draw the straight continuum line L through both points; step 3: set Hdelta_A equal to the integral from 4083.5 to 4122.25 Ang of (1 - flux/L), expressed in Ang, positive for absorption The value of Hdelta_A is -4.6 Ang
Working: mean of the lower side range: 61.5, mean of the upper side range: 67.7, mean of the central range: 72.4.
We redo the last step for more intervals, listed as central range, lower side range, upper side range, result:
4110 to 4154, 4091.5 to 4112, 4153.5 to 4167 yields 0.80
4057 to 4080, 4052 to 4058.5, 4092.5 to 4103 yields 1.98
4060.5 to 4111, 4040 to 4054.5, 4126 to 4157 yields -1.48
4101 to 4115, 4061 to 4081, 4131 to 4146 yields -1.83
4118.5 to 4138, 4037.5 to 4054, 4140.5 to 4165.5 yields -0.23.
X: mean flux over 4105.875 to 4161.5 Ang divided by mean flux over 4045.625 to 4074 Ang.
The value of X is 1.14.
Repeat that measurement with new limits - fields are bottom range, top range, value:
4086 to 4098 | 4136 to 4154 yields 0.92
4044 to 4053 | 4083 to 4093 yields 1.22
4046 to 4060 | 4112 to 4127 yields 1.19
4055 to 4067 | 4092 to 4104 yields 1.15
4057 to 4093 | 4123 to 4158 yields 1.05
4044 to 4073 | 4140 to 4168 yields 1.15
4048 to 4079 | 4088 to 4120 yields 1.15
